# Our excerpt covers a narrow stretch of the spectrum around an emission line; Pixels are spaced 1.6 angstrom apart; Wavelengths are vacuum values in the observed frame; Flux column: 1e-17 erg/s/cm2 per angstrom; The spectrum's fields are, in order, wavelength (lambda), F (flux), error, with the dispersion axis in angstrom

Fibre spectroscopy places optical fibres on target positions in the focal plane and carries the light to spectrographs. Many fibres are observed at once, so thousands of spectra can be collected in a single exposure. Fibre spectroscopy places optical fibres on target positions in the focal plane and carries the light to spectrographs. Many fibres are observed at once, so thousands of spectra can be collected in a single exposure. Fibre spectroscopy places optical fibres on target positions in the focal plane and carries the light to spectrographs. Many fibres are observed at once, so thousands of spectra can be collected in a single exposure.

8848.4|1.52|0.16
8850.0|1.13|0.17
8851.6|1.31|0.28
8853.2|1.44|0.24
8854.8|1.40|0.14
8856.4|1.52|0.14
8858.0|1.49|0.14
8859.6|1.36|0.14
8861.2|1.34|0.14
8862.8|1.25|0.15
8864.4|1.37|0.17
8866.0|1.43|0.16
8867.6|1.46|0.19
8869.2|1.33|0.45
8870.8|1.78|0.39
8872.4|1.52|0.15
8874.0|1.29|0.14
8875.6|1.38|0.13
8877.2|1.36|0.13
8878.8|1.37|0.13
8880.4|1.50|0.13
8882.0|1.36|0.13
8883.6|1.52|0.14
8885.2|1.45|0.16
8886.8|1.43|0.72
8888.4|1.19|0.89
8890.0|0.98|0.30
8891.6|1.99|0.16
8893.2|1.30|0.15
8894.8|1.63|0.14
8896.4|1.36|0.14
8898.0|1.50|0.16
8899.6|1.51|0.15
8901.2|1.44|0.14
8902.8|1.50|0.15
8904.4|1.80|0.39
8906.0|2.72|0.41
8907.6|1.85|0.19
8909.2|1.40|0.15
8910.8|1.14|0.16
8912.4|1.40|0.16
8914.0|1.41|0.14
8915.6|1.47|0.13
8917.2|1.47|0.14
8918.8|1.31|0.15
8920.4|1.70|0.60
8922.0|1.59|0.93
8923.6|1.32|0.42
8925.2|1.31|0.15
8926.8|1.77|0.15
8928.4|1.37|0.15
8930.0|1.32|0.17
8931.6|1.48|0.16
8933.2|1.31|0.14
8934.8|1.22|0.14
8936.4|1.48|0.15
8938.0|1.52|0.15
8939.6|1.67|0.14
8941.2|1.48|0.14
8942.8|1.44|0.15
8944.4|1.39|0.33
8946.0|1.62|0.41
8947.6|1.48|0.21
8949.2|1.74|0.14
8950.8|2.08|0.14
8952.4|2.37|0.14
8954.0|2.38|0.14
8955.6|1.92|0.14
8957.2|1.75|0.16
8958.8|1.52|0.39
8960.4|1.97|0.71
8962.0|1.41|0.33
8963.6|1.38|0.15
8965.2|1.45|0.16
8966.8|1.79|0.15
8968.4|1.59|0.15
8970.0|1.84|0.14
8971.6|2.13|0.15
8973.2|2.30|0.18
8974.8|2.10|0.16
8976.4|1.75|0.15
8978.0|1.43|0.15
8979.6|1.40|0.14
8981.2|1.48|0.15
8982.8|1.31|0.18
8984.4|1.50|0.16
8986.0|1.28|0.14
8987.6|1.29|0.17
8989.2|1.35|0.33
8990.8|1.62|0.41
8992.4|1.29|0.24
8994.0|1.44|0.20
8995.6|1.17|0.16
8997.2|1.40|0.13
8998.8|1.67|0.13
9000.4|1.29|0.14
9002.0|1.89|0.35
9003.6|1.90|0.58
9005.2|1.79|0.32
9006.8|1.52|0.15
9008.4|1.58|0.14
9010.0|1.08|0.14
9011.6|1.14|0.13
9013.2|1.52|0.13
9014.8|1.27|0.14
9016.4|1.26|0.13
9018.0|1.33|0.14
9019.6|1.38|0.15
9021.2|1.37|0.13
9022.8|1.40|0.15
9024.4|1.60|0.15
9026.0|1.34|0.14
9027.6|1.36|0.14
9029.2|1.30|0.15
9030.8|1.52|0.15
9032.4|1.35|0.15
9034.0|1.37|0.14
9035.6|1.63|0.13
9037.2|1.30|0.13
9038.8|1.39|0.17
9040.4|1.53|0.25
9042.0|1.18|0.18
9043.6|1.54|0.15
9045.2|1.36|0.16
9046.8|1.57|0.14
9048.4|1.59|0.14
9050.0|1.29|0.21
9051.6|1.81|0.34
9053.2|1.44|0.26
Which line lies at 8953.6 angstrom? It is [S II] 6716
